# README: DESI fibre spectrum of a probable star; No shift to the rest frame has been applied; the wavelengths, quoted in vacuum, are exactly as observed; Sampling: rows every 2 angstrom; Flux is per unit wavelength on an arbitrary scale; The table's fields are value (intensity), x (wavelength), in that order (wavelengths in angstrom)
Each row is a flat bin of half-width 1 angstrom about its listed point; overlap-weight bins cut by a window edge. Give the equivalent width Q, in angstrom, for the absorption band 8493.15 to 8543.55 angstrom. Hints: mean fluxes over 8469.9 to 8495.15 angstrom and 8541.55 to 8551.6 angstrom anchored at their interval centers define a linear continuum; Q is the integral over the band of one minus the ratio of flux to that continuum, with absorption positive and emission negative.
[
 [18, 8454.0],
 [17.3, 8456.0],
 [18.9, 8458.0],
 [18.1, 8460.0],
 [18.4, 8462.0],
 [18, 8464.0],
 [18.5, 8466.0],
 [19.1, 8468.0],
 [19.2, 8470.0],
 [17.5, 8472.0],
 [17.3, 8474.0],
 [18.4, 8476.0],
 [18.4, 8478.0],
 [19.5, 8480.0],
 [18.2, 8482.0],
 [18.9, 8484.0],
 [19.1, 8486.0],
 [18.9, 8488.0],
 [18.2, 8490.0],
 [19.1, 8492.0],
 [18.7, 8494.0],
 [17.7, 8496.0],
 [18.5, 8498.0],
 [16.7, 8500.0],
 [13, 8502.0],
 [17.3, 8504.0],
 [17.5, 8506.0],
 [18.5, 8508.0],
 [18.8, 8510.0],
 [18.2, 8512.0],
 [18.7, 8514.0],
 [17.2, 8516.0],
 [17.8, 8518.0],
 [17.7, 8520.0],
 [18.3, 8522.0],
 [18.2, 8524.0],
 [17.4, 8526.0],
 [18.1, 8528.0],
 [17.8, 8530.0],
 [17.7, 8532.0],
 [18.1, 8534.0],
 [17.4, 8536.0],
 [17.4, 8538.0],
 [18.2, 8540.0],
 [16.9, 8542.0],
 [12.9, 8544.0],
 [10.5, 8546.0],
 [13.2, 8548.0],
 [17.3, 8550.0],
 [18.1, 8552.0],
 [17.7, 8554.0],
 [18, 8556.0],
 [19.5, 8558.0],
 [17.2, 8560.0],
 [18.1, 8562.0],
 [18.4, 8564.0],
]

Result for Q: -4.82 angstrom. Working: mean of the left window 18.5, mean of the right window 14.2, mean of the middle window 17.6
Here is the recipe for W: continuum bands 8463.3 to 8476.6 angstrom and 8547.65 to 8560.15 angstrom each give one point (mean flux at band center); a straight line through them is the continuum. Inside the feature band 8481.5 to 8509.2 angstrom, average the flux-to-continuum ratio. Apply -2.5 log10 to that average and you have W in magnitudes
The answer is 0.01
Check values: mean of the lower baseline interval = 18.3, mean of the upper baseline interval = 17.5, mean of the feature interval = 17.9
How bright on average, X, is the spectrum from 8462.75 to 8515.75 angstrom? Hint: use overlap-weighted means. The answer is 18.1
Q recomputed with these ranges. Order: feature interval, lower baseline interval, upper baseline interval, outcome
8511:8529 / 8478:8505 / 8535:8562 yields -0.7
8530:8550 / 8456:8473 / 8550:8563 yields 2.3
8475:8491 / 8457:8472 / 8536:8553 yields -0.7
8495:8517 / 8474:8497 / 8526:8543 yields 0.9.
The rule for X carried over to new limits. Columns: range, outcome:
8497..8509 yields 16.9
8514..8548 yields 16.9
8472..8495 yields 18.6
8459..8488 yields 18.5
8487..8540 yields 17.8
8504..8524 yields 18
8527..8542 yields 17.8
